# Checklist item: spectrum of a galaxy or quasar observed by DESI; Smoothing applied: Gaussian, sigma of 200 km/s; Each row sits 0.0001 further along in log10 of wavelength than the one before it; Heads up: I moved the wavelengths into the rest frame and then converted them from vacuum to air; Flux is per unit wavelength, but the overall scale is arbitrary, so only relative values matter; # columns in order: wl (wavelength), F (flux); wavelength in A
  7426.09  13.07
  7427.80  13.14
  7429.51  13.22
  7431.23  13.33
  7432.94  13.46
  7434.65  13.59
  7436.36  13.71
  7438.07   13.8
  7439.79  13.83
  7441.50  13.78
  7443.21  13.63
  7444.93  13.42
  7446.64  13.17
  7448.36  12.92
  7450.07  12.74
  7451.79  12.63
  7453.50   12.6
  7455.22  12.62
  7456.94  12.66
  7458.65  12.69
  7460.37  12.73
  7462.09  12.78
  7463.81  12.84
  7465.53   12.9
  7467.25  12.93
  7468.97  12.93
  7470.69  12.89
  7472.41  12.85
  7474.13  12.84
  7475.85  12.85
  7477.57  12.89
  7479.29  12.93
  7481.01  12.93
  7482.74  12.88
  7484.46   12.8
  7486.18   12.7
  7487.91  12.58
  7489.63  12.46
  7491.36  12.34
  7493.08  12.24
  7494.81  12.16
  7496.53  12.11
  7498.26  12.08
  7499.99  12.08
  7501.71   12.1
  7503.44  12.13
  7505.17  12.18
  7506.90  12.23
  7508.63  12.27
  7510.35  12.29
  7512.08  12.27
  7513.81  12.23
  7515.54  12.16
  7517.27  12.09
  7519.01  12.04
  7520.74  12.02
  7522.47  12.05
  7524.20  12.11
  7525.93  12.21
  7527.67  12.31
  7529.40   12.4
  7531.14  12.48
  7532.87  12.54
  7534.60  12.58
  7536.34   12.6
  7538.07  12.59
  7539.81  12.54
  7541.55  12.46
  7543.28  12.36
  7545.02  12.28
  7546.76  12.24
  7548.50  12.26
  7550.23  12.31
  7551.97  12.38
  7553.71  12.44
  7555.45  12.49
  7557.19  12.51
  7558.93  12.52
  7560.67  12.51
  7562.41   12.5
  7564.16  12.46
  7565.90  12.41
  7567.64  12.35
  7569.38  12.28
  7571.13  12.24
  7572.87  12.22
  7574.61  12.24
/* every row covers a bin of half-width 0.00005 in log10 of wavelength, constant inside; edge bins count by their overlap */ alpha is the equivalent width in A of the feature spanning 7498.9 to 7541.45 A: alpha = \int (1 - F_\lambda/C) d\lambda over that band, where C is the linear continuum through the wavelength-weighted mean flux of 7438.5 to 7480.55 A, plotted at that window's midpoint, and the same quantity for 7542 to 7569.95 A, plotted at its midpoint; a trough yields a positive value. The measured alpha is 1.1 A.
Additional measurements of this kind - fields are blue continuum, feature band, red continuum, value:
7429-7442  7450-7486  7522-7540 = 1.0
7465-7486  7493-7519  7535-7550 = 1.0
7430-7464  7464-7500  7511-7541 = 0.3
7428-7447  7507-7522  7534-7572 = 0.7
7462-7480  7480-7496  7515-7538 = 0.2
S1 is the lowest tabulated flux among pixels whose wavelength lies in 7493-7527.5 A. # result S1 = 12.02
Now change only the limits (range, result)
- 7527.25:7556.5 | 12.24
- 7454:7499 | 12.08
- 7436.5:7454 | 12.6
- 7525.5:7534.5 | 12.21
